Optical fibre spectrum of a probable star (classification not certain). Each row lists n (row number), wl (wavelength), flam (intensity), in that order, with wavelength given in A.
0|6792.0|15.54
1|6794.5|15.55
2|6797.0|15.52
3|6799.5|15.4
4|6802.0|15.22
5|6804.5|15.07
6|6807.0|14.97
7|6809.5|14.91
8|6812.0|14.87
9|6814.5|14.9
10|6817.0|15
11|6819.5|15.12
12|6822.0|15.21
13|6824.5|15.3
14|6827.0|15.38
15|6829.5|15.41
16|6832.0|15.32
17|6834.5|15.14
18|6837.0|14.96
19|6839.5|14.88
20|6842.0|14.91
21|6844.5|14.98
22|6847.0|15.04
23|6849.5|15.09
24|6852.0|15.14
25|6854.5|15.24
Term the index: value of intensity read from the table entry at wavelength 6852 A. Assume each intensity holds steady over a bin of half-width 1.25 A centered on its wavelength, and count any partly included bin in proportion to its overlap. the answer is 15.14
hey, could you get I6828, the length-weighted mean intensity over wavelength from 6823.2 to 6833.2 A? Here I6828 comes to 15.4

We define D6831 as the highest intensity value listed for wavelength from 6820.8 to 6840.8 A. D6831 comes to 15.41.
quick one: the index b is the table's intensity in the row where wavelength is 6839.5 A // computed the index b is 14.88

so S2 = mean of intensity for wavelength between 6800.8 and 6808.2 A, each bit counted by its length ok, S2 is 15.1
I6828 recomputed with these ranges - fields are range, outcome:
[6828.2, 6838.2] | 15.2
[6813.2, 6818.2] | 14.9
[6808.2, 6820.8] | 15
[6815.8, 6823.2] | 15.1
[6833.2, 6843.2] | 15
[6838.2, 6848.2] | 15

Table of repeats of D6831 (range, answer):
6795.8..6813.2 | 15.52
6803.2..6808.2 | 15.07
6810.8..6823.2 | 15.21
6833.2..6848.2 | 15.14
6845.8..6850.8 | 15.09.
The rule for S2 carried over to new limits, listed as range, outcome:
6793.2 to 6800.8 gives 15.5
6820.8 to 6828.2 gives 15.3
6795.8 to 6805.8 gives 15.3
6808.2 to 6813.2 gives 14.9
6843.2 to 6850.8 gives 15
